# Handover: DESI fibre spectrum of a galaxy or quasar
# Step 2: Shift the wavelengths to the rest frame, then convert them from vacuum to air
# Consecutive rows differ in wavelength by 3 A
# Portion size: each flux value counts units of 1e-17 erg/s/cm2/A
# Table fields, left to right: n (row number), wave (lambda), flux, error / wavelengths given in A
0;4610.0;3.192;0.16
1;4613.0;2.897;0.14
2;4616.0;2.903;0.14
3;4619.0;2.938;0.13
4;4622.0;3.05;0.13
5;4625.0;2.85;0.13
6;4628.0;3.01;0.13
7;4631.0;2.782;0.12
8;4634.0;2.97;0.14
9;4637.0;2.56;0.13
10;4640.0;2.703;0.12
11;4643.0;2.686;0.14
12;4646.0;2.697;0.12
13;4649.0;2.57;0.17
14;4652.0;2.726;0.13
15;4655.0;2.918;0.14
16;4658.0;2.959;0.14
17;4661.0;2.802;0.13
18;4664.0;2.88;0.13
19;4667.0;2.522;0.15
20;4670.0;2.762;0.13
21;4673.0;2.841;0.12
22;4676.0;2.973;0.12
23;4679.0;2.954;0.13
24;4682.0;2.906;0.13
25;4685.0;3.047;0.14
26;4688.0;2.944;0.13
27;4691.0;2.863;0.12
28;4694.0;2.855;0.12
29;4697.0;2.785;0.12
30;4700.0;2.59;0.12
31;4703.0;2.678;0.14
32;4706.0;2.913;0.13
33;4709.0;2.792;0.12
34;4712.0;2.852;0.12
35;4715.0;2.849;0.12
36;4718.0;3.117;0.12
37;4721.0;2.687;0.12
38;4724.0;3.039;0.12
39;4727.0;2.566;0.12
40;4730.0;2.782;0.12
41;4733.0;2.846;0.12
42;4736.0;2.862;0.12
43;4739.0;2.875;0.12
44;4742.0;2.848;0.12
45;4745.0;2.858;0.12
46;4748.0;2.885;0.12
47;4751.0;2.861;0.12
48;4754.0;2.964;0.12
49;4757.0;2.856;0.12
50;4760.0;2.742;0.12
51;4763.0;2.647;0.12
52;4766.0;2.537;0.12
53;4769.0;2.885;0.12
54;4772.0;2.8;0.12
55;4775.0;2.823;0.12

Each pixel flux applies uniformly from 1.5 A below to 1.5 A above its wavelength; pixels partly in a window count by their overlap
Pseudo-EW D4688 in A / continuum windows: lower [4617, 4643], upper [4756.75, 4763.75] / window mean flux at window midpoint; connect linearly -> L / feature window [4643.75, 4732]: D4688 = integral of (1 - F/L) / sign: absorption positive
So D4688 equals -0.7 A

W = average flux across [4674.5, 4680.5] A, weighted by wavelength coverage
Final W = 2.96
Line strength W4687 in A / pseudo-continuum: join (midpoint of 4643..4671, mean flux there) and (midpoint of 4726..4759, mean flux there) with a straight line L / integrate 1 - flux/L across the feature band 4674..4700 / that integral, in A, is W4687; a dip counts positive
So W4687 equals -1.04 A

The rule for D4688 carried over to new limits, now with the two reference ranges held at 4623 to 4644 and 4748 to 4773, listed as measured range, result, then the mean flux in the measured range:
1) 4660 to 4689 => -0.7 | 2.86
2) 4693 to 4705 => 0.3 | 2.73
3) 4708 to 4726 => -0.6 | 2.88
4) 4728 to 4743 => -0.2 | 2.83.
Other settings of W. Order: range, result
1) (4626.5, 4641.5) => 2.8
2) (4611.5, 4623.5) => 2.95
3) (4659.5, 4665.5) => 2.84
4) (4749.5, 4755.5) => 2.91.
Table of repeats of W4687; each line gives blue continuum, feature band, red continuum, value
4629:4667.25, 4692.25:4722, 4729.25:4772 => -0.2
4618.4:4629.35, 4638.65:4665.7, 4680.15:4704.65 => 1.3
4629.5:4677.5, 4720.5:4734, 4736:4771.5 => 0.1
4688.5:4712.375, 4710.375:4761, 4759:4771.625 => -1.9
